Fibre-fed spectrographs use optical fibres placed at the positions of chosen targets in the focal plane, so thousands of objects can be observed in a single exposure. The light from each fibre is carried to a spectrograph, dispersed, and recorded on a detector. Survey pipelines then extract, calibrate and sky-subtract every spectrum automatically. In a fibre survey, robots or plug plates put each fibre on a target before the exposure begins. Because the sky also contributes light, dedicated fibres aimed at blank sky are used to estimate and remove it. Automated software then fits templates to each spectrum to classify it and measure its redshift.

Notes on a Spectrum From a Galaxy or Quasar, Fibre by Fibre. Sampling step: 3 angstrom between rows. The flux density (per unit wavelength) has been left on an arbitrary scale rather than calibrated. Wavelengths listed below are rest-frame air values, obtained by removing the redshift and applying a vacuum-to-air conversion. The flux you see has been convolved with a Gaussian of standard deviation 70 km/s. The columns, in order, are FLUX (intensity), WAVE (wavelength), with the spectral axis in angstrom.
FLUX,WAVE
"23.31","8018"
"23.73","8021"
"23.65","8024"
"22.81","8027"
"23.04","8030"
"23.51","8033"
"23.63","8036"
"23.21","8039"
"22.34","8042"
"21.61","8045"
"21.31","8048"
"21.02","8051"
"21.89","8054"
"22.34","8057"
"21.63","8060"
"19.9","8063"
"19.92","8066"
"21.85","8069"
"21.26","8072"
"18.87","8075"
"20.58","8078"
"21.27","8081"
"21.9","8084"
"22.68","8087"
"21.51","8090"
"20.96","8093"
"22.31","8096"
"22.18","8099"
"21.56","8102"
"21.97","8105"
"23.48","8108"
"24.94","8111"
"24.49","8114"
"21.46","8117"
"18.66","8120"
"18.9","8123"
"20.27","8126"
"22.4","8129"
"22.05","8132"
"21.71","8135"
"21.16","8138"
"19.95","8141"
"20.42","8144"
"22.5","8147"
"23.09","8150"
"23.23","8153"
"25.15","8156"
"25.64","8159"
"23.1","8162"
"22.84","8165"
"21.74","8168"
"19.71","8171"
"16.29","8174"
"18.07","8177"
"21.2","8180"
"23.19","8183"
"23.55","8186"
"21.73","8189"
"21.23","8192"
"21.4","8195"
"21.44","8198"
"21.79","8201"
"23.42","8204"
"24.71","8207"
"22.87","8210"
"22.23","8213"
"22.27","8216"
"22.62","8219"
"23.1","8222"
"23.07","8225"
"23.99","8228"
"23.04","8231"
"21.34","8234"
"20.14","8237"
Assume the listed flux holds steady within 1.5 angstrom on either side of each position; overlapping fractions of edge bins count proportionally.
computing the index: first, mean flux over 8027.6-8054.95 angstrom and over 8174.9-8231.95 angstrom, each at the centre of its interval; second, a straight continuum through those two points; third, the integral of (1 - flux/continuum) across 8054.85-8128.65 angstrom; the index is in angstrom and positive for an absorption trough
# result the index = 2.99 angstrom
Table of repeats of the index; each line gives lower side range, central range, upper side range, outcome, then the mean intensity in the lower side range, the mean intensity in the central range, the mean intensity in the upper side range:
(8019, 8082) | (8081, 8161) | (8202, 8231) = 1.1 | 21.9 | 22.1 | 23.1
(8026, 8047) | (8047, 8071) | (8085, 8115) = 1.6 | 22.8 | 21.2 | 22.6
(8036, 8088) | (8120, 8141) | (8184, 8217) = 1.1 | 21.4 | 20.8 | 22.4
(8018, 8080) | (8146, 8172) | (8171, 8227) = -1.4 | 21.9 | 23.1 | 21.9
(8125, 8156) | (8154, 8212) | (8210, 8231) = 0.9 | 21.9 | 22.1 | 22.9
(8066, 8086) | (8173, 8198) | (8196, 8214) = 1.7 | 20.9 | 21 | 22.7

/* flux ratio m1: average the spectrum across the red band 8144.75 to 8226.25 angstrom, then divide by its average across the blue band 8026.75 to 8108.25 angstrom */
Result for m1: 1.0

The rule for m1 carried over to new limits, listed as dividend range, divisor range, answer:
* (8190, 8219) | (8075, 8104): 1.04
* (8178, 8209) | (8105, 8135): 1.02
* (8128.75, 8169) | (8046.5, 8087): 1.07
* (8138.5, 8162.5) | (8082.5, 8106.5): 1.04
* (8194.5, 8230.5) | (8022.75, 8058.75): 1.01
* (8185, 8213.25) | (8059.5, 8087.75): 1.07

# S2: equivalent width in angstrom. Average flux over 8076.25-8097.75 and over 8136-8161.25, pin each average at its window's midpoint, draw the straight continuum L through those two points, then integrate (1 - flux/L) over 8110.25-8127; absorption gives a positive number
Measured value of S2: 0.59 angstrom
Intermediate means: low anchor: 21.6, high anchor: 22.6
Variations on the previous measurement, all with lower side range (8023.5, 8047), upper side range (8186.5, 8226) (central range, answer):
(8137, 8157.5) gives 0.3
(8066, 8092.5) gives 1.9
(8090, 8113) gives 0.3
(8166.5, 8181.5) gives 2.1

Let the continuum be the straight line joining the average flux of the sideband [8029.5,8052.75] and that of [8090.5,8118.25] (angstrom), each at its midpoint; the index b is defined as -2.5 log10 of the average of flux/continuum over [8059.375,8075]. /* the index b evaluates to 0.09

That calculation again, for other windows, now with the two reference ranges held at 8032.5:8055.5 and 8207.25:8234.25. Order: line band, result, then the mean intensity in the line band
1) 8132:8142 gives 0.07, 21.2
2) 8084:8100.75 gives 0.03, 21.9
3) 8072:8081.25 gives 0.11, 20.3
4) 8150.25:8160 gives -0.08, 24.4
